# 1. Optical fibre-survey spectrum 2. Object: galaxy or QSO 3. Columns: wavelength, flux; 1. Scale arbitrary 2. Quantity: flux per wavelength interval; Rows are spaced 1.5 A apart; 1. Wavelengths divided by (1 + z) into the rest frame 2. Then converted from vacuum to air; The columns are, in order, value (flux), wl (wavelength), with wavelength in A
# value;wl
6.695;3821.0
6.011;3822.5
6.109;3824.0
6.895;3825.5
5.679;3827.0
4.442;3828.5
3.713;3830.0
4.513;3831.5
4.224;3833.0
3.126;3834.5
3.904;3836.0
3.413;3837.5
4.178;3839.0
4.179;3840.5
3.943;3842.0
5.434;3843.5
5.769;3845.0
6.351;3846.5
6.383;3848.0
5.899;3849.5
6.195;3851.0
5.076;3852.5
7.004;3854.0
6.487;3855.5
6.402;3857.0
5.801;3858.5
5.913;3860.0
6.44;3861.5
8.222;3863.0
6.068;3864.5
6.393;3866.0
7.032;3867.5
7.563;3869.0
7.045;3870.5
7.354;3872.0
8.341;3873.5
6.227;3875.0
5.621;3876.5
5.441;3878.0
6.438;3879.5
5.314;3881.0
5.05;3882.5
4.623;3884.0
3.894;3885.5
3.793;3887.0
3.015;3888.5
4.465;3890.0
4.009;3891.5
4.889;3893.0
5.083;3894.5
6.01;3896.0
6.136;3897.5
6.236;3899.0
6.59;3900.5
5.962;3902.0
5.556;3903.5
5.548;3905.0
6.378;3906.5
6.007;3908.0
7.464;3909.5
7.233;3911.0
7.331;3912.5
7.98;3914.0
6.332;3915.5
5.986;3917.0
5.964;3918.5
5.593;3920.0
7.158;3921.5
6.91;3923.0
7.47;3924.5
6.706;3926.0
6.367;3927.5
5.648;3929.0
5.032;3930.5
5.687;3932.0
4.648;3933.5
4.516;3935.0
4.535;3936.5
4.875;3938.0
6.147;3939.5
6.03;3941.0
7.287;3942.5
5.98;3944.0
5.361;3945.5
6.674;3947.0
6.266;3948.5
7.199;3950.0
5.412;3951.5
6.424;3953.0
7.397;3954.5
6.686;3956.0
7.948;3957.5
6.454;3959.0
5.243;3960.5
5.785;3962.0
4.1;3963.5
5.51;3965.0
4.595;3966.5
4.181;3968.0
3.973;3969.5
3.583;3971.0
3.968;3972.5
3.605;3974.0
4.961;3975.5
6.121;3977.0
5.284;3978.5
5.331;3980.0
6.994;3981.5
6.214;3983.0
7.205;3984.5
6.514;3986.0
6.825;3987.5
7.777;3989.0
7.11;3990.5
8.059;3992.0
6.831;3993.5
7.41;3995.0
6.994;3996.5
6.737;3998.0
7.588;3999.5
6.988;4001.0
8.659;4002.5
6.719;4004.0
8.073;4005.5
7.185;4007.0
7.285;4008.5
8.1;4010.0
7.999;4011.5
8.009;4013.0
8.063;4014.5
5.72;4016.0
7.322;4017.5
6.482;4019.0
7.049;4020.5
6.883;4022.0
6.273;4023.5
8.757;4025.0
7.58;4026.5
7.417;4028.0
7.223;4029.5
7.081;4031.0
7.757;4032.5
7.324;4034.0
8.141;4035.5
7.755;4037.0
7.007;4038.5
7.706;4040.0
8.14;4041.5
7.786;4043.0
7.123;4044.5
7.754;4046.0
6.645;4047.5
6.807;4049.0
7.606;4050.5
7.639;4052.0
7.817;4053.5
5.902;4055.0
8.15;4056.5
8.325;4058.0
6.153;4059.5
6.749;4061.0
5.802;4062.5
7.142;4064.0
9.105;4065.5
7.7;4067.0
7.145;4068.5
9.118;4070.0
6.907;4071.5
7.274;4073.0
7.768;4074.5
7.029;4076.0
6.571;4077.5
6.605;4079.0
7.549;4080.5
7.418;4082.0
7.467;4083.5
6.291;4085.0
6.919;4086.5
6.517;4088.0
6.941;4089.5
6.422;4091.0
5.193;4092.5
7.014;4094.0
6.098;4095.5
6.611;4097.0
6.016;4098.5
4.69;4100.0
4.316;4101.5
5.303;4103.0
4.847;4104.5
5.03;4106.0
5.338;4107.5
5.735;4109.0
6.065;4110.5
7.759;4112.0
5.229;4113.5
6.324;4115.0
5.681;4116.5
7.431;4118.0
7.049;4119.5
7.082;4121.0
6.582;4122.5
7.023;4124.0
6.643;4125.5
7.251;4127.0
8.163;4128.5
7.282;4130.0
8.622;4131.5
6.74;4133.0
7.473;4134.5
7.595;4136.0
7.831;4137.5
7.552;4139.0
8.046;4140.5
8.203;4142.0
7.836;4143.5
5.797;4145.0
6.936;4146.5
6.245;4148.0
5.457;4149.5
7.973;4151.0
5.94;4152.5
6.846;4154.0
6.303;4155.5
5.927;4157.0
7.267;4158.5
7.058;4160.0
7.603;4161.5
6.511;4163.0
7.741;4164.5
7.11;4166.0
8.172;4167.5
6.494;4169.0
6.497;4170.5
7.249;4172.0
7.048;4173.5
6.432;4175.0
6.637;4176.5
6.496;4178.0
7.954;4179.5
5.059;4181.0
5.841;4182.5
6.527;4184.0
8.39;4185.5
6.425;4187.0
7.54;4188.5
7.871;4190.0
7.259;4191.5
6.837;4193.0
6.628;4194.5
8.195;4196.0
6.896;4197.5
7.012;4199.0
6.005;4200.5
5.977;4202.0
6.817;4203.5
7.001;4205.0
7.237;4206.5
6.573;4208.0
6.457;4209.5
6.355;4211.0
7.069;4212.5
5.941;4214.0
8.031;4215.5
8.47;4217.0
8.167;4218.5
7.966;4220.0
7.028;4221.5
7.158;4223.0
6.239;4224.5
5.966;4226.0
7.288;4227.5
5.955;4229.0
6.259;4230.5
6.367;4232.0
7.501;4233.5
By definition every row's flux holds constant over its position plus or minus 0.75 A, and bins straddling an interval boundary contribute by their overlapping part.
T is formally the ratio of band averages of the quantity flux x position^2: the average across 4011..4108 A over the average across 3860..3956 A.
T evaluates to 1.2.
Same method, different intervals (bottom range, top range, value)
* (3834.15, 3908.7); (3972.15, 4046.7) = 1.34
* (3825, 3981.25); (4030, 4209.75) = 1.35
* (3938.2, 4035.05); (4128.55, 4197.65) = 1.17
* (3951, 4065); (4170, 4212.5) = 1.10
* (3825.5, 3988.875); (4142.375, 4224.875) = 1.38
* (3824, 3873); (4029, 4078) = 1.44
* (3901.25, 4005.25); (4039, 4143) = 1.20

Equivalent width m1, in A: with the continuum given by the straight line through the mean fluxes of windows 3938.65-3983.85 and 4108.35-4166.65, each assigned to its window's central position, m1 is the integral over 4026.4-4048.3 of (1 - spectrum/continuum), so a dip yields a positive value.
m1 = -4.4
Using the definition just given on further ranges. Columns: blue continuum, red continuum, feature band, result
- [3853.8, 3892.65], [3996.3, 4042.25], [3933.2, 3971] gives 5.7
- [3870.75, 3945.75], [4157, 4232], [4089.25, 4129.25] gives 2.5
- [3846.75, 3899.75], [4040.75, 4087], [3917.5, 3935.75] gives 0.9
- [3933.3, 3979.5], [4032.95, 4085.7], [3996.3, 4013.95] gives -3.2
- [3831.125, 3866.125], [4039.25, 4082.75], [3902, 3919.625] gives -1.3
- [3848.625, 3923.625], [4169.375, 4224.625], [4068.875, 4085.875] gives -1.7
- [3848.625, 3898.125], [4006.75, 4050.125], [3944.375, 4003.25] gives 6.1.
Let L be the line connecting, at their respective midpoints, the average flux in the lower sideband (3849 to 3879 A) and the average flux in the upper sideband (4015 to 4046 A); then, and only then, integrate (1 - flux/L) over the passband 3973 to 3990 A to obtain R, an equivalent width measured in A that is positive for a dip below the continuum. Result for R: 2.51 A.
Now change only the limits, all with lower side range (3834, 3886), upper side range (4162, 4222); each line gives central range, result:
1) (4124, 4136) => -1.2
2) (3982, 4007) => -3.7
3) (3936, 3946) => 0.5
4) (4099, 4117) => 3.1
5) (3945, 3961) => -0.9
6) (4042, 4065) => -2.4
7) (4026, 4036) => -1.7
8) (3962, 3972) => 2.9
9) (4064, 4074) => -1.9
